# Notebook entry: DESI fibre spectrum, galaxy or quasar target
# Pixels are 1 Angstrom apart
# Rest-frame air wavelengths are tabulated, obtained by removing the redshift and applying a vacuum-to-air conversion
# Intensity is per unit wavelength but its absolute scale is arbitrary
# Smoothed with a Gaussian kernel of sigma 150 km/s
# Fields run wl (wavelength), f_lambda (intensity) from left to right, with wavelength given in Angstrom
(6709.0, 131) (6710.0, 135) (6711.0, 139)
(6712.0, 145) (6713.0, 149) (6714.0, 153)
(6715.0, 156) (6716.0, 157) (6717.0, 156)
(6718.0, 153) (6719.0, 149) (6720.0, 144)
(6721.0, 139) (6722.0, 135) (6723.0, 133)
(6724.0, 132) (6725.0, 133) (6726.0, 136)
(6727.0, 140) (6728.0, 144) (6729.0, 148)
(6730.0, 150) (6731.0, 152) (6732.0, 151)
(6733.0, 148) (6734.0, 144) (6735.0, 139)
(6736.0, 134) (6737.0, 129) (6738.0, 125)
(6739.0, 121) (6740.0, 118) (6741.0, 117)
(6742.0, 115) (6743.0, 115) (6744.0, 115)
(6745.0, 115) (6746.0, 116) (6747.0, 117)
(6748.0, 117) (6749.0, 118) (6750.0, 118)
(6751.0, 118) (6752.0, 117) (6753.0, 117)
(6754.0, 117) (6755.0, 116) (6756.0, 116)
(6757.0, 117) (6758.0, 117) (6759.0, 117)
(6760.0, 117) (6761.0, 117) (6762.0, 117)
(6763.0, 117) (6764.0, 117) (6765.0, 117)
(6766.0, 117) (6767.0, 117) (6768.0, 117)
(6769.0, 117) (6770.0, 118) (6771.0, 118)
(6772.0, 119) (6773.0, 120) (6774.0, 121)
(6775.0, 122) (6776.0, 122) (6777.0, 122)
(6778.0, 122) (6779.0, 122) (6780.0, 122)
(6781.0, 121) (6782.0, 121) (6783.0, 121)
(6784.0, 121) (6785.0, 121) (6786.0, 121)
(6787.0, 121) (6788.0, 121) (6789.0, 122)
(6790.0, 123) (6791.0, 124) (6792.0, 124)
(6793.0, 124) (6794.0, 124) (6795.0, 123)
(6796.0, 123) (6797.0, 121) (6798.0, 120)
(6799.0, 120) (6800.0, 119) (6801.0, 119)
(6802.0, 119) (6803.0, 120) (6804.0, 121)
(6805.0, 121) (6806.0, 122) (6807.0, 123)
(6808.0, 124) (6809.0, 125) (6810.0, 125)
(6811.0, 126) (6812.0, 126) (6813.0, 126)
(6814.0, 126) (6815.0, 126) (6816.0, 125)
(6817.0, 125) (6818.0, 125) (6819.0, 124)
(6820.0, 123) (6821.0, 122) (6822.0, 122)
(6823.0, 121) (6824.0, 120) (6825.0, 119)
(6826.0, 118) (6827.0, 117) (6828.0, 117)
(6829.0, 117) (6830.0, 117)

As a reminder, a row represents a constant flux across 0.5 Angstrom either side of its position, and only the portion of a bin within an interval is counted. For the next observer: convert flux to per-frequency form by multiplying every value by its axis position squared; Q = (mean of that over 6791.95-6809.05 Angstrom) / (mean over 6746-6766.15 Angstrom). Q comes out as 1.1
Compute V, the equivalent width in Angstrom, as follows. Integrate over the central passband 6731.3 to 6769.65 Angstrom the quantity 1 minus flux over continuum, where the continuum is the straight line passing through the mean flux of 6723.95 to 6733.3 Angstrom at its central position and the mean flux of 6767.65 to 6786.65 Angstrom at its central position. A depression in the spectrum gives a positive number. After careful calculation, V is 3.5 Angstrom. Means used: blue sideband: 144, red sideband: 120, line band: 121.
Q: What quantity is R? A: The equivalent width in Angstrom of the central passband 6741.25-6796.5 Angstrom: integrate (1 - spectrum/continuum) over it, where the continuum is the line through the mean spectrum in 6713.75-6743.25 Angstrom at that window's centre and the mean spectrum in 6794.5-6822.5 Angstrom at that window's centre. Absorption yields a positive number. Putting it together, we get 4.9 Angstrom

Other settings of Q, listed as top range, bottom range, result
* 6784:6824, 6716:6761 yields 0.97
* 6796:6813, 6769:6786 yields 1.02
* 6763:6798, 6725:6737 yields 0.86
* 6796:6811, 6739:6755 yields 1.06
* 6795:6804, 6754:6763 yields 1.04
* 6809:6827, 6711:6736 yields 0.88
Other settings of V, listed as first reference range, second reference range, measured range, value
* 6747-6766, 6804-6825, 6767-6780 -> -0.11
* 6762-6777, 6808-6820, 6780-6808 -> 0.15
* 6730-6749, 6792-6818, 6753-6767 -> 1.02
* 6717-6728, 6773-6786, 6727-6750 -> 0.99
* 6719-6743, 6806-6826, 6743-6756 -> 1.61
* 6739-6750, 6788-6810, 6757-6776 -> 0.13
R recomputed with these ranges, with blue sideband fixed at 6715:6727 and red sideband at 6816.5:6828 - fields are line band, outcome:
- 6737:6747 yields 1.5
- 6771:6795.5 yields 1.5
